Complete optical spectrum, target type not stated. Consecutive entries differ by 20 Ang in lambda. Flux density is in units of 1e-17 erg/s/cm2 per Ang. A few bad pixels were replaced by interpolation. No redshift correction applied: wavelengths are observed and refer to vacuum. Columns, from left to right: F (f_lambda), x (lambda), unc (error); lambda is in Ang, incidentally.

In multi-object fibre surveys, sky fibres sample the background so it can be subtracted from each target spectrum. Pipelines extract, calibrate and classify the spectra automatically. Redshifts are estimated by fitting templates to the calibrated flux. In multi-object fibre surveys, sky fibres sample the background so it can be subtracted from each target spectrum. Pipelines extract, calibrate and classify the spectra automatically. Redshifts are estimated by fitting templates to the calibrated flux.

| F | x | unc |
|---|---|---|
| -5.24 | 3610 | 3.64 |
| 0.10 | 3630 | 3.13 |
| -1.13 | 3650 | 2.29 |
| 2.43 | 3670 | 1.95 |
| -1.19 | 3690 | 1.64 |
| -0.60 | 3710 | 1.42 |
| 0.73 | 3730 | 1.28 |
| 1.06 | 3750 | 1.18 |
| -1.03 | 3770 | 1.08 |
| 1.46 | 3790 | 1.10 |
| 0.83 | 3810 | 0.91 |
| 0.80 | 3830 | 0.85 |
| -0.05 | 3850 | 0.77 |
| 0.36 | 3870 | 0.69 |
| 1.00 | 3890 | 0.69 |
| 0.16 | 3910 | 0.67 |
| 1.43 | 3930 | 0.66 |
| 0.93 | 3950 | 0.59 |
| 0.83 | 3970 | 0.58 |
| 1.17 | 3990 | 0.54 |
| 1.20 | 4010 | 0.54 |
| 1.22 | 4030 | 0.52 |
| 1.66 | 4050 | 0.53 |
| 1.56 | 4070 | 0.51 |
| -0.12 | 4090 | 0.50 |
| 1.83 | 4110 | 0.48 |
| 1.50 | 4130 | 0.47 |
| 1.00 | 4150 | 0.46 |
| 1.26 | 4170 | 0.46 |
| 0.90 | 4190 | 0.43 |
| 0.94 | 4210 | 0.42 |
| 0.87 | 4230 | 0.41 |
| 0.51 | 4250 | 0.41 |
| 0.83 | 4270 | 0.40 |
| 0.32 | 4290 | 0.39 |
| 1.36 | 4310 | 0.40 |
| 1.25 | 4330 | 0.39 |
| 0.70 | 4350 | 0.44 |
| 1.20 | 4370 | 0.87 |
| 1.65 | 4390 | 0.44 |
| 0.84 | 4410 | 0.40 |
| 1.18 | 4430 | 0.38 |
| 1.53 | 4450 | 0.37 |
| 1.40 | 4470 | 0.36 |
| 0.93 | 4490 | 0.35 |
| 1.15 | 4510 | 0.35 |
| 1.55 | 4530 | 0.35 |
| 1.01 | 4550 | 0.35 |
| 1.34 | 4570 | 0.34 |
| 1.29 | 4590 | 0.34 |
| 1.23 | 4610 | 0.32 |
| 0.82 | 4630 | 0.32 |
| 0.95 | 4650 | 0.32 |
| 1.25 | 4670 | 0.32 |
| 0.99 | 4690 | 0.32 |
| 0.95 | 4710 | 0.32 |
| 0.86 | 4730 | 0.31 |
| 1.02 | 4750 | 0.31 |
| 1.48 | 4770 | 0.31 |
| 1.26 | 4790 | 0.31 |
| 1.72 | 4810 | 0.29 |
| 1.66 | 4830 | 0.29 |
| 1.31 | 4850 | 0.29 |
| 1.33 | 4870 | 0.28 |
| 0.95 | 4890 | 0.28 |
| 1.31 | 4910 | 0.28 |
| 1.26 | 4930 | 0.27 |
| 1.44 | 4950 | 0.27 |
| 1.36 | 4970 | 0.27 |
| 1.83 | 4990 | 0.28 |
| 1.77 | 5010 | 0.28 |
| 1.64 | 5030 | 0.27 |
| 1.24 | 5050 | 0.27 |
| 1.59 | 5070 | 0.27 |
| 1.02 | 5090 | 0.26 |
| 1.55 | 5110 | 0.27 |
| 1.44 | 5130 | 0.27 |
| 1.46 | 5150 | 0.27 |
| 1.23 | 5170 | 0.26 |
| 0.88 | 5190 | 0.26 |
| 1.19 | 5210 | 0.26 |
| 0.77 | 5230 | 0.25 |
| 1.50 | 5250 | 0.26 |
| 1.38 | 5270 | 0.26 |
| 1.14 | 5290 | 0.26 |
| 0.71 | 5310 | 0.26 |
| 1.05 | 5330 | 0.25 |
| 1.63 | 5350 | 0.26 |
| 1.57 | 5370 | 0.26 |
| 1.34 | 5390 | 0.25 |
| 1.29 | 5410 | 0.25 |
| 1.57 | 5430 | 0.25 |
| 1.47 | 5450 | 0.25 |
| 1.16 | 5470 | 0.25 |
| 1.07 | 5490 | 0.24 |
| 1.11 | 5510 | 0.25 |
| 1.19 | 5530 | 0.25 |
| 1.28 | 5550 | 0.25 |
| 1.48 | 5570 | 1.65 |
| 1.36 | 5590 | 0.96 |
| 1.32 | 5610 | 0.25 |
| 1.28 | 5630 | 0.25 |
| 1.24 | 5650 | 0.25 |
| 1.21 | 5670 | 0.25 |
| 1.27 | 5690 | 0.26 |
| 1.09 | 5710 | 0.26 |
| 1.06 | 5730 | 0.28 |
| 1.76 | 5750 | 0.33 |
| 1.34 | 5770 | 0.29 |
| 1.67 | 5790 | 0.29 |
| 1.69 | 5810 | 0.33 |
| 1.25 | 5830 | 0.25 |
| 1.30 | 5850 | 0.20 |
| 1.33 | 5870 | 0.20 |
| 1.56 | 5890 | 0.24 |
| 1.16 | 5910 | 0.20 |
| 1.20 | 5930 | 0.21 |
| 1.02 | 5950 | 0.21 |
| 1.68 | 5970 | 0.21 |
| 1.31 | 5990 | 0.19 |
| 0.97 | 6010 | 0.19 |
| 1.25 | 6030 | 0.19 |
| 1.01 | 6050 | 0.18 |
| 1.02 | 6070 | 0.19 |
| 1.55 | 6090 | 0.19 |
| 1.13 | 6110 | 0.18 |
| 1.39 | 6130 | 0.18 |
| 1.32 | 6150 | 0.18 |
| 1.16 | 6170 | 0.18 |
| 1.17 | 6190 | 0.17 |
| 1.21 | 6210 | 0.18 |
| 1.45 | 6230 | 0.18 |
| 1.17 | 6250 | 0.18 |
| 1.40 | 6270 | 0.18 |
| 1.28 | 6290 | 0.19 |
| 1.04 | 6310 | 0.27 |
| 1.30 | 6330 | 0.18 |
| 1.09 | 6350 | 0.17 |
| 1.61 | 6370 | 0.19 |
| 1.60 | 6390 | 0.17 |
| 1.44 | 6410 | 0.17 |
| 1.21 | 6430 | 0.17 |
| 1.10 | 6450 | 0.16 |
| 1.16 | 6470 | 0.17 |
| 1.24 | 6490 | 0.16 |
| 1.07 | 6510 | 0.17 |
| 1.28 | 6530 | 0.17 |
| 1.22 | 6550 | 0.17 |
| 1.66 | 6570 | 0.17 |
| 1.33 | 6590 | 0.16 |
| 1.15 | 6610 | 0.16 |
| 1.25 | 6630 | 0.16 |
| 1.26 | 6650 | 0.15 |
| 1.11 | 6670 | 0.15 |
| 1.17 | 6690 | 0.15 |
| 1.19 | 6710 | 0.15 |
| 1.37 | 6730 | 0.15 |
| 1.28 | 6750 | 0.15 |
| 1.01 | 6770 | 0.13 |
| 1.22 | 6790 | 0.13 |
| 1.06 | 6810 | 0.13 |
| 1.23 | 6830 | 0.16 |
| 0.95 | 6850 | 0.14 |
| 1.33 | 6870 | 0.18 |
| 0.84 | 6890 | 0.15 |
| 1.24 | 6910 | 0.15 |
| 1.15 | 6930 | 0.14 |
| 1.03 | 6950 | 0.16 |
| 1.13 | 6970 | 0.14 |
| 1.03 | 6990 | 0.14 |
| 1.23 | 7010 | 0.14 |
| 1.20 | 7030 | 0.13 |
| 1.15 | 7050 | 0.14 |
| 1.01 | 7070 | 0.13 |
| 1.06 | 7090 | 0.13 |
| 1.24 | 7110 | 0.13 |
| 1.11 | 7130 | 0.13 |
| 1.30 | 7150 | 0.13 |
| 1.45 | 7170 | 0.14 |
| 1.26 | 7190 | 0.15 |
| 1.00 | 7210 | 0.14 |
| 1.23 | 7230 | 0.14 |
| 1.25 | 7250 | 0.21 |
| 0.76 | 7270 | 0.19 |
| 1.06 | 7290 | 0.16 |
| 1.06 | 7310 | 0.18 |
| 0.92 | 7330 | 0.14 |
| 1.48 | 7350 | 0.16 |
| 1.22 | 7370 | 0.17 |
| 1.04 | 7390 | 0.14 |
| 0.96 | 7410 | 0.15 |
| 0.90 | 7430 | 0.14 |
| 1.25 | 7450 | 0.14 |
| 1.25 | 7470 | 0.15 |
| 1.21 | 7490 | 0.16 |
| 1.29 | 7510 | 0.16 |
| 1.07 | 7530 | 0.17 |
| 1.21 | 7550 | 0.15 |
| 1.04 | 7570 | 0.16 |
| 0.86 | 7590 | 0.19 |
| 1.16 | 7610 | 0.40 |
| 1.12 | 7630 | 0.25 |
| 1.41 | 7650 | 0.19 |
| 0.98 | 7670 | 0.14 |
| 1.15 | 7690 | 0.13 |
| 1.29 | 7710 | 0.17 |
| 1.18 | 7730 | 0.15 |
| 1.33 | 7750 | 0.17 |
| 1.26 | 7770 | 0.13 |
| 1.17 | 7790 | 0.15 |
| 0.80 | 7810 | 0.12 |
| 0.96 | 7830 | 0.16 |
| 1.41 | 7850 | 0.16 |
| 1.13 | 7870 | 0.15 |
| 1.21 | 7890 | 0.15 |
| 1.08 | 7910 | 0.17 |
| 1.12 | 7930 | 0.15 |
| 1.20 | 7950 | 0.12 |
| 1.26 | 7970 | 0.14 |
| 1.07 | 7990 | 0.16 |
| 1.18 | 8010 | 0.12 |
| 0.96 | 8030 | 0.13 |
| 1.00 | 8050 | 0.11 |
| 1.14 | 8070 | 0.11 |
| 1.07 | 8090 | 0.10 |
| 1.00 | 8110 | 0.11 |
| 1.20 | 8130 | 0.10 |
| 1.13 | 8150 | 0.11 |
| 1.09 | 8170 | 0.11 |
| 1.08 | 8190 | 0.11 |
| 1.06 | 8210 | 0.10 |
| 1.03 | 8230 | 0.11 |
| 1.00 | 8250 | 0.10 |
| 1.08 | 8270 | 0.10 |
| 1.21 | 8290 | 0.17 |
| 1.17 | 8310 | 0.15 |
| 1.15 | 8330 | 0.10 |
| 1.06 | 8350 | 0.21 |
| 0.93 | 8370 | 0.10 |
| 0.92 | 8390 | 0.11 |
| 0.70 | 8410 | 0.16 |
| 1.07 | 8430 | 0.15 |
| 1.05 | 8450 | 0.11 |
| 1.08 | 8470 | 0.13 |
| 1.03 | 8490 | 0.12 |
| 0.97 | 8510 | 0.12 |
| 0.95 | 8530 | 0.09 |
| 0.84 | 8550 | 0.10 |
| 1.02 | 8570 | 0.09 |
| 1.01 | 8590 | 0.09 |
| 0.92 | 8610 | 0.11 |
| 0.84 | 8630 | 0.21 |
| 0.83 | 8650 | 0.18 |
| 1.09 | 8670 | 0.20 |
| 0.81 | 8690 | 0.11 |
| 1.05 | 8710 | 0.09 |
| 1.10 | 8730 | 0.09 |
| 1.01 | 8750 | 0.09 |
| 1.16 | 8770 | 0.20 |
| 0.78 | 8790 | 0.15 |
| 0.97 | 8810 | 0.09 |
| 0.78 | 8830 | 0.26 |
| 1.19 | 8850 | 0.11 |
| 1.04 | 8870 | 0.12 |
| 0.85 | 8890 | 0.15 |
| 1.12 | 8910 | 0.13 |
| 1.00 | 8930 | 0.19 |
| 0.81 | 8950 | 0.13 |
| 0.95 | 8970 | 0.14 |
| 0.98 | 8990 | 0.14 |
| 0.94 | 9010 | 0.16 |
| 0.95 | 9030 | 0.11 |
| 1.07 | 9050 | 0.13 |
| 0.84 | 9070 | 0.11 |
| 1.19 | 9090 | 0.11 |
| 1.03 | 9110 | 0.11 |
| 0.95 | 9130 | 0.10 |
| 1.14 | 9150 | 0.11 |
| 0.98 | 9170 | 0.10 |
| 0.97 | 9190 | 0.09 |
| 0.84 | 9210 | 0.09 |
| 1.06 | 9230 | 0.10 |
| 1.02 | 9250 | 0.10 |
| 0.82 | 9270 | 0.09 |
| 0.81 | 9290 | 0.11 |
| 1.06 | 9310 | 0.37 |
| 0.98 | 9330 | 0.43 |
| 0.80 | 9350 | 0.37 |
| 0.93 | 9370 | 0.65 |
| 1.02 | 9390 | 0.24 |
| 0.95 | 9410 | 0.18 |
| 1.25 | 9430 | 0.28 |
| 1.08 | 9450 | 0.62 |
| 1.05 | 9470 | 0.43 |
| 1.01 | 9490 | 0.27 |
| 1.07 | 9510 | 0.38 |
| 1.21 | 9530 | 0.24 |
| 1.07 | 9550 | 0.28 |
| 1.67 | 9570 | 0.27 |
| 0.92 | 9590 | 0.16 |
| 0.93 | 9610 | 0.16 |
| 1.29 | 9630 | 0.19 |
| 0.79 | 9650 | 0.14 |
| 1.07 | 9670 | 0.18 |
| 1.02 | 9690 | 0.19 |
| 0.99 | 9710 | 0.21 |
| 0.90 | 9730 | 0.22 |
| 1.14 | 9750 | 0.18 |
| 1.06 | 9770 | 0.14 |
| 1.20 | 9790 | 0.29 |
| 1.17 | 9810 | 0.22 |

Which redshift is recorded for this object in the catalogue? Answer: 0.093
